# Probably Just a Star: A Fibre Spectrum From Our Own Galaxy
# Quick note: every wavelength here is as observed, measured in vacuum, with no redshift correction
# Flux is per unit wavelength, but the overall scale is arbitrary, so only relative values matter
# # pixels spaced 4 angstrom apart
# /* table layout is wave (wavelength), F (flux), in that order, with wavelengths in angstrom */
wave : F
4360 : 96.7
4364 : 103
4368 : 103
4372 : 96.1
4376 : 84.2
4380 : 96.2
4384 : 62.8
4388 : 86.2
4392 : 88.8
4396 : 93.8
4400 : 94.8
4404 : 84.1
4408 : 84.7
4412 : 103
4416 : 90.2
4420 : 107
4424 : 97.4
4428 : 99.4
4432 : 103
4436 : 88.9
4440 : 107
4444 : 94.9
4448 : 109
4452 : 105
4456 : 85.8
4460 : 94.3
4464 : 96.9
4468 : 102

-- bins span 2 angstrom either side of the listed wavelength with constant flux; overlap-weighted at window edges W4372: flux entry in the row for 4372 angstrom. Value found 96.1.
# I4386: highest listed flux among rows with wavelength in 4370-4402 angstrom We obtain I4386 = 96.2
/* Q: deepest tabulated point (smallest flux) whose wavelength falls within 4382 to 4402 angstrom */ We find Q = 62.8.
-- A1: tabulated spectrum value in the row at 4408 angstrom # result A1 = 84.7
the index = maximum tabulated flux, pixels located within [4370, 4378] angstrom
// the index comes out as 96.1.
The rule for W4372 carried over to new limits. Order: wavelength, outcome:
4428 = 99.4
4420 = 107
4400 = 94.8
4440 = 107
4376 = 84.2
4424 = 97.4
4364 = 103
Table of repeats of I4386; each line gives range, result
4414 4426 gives 107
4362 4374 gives 103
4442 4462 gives 109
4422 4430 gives 99.4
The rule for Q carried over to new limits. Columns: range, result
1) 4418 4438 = 88.9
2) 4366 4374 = 96.1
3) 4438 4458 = 85.8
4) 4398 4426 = 84.1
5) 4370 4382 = 84.2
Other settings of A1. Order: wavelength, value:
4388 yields 86.2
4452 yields 105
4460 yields 94.3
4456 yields 85.8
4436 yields 88.9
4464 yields 96.9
